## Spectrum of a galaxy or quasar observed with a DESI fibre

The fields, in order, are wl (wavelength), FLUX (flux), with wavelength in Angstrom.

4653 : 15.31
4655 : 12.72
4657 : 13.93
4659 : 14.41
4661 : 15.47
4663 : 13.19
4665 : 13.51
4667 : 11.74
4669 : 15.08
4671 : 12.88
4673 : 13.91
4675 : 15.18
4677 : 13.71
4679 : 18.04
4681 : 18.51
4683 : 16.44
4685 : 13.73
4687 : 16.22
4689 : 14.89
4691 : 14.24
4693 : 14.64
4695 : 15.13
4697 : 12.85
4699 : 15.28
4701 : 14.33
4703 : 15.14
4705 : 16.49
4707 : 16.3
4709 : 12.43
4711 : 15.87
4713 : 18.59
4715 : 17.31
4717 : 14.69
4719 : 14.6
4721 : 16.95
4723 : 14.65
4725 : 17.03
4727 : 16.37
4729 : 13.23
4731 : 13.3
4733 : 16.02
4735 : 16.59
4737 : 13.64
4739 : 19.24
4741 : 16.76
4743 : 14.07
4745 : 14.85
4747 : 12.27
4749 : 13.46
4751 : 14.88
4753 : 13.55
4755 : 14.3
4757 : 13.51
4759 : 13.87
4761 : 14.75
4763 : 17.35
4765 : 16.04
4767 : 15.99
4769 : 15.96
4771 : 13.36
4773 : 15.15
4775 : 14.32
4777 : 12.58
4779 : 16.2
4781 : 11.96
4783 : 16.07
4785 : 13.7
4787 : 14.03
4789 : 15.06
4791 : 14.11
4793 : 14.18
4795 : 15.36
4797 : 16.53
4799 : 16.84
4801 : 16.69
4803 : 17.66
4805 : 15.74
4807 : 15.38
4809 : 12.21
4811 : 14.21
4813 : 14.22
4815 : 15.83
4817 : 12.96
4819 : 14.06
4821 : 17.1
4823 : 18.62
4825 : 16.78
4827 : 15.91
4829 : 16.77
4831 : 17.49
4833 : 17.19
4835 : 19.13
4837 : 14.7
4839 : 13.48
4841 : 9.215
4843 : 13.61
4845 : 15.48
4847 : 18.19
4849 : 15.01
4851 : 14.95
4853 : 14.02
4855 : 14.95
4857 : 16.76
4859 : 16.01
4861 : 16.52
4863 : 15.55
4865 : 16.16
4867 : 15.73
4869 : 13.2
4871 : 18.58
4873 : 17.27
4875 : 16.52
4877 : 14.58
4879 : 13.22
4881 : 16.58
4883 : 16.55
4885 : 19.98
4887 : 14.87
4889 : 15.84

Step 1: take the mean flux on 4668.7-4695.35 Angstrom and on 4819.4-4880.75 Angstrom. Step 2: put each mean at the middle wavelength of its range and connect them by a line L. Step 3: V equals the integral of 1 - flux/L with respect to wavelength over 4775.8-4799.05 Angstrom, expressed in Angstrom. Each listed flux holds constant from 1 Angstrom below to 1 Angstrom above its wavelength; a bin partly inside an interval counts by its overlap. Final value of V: 1.37 Angstrom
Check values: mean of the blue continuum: 15.2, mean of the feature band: 14.6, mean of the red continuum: 15.7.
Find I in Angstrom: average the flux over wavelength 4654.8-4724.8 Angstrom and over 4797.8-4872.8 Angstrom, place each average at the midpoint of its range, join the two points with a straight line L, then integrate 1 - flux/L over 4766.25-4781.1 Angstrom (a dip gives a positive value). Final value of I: 0.8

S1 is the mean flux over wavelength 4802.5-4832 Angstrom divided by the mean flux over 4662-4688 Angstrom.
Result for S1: 1.1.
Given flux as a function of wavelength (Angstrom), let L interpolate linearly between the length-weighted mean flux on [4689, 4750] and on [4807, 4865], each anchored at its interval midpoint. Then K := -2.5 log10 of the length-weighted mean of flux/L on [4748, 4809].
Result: 0.03 mag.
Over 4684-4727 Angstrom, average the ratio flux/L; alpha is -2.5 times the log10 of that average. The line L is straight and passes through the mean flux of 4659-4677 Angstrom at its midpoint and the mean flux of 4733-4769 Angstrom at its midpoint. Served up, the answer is -0.07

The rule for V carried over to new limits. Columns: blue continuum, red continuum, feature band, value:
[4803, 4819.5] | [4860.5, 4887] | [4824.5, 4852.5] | -0.5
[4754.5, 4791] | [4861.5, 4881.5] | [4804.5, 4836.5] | -1.4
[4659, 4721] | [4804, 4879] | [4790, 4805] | -0.5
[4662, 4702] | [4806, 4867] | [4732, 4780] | 0.3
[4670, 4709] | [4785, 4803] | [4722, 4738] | 0.1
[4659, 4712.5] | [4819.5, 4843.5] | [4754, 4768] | 0.2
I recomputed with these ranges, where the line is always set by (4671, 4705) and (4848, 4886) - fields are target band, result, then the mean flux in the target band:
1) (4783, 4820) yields 1.5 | 15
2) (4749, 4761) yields 1.1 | 14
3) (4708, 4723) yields -0.5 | 15.7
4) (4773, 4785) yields 1.0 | 14.3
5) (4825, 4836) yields -1.1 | 17.3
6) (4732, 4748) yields -0.1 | 15.4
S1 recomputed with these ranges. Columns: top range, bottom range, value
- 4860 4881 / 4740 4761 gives 1.11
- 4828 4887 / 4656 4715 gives 1.05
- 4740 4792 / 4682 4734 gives 0.95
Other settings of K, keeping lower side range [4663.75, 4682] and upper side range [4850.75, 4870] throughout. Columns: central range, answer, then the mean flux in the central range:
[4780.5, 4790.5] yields 0.063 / 14.3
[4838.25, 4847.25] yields 0.126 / 13.7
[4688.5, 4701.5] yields 0.024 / 14.5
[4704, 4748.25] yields -0.043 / 15.5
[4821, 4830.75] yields -0.120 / 17.1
